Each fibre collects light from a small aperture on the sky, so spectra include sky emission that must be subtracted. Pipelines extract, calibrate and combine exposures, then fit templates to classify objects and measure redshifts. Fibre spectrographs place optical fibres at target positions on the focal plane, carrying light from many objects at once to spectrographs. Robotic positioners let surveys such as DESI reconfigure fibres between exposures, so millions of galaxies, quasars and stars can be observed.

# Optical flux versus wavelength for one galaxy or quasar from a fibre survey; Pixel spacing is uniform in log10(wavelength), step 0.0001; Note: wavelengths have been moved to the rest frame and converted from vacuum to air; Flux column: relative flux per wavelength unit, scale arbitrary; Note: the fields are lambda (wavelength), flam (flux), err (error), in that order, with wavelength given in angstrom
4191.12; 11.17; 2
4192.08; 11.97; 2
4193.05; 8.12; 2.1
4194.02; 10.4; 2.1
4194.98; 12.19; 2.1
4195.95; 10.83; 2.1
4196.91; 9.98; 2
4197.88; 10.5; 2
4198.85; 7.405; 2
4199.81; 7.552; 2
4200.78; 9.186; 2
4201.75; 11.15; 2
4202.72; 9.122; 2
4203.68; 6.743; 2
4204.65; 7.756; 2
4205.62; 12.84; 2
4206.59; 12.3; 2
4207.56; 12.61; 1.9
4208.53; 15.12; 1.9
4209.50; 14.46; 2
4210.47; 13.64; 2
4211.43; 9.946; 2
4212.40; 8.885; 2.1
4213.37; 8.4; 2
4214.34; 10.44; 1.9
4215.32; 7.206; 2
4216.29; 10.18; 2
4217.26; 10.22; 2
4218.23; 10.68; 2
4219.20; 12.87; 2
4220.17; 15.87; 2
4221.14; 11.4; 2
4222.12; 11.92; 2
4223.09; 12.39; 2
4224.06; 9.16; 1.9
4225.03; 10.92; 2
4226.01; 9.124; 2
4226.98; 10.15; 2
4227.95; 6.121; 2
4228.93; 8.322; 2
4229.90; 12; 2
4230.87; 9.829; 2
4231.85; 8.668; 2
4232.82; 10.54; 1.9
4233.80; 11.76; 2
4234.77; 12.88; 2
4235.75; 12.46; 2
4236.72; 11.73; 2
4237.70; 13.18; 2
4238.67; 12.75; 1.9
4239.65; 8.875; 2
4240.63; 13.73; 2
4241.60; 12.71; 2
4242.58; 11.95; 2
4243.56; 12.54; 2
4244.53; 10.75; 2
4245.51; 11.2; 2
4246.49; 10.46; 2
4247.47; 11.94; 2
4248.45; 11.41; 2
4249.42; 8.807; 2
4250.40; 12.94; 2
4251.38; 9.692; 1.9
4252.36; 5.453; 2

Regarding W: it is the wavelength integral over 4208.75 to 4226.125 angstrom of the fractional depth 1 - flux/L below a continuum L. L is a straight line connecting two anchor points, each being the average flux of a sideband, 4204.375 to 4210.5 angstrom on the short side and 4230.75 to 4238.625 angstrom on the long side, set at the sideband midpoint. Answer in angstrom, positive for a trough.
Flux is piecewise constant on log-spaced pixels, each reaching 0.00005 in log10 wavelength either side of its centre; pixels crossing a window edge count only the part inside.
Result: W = 1.72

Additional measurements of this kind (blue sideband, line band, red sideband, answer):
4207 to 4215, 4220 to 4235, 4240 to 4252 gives 1.3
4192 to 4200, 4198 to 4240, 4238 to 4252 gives -0.4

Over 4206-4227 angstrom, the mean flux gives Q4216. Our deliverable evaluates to 11.3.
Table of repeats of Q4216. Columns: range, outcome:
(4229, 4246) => 11.5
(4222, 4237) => 10.5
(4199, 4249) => 10.9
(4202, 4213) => 11.2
